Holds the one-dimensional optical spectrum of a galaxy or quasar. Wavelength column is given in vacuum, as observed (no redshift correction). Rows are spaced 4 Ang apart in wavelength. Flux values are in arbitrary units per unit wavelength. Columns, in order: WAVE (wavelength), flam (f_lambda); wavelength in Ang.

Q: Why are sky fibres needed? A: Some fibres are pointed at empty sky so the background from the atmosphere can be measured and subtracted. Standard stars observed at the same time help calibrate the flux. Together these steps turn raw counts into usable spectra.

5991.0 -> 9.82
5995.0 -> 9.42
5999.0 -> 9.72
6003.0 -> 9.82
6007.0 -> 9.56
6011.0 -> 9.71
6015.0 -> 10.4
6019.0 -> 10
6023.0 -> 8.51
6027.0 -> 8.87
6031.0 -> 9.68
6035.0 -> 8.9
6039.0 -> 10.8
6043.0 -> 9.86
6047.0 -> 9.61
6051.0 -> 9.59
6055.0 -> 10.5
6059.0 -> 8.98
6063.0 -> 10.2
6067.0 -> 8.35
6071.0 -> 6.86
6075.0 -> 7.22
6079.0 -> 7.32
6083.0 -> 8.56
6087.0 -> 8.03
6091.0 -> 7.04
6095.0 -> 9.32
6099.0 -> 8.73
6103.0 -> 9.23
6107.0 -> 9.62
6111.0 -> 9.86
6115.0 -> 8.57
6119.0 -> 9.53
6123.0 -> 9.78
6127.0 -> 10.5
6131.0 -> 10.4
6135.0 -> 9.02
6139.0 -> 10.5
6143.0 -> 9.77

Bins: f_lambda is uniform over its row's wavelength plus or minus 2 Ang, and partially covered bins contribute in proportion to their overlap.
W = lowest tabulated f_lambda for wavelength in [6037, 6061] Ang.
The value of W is 8.98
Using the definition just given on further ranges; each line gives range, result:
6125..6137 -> 9.02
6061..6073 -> 6.86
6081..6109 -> 7.04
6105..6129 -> 8.57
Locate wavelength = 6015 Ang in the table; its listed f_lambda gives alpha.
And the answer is 10.4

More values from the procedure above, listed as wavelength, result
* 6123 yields 9.78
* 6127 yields 10.5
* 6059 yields 8.98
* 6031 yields 9.68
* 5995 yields 9.42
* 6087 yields 8.03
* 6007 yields 9.56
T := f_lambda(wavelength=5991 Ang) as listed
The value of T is 9.82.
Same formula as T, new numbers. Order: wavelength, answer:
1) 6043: 9.86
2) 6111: 9.86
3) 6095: 9.32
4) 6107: 9.62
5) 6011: 9.71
